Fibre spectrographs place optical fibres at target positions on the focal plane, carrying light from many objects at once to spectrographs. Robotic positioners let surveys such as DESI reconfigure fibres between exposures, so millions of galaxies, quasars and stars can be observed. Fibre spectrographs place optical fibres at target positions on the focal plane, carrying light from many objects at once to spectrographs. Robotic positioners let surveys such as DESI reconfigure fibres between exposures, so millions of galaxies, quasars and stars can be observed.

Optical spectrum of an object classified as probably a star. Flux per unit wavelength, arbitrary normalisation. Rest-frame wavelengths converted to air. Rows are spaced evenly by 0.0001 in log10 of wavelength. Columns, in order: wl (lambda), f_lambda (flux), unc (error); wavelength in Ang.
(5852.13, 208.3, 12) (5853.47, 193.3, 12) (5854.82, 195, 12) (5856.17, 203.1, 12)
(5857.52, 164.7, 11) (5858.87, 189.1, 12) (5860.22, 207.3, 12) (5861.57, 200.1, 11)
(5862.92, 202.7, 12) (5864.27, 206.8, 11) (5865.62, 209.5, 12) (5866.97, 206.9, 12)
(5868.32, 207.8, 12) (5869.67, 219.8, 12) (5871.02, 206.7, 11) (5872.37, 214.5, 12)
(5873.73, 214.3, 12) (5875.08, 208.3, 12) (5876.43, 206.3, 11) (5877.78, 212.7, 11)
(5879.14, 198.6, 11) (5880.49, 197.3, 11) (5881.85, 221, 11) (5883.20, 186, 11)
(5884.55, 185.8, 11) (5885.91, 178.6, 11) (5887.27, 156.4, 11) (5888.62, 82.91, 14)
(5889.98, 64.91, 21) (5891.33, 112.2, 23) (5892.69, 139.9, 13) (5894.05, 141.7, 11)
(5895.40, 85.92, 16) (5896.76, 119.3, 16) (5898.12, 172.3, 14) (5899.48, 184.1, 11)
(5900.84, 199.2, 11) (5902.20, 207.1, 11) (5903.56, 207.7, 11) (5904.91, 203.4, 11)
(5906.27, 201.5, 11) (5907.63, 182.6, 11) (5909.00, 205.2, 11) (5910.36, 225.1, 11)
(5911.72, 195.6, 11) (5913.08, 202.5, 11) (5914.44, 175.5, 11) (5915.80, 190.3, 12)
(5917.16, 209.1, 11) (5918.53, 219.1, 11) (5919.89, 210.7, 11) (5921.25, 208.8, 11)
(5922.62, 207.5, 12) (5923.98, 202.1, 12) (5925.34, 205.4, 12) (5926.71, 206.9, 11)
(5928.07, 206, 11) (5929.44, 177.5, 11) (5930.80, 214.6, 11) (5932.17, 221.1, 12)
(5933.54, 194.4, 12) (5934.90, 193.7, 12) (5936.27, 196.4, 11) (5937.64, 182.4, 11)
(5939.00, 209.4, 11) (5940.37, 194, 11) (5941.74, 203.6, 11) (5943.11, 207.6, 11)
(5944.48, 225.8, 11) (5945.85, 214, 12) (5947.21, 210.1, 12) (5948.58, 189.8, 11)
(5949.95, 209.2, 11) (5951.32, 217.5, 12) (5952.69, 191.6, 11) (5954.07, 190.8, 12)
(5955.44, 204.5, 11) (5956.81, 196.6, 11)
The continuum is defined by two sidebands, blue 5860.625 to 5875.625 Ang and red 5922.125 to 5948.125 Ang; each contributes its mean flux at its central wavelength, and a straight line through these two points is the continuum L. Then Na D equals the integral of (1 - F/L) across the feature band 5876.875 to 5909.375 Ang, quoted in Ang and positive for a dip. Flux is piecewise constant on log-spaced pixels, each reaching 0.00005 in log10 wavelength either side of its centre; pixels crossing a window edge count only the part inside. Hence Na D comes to 6.0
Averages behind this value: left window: 209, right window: 204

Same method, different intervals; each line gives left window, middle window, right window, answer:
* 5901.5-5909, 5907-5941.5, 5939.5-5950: 0.36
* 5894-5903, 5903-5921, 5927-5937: -2.64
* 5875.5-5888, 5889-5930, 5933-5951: 3.39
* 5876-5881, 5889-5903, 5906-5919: 4.15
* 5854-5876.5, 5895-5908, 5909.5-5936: 1.62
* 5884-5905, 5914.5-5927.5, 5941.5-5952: -1.74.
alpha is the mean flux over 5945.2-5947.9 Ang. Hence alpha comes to 213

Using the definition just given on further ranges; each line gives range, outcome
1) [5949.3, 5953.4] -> 206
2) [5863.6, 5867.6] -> 208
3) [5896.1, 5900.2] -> 159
